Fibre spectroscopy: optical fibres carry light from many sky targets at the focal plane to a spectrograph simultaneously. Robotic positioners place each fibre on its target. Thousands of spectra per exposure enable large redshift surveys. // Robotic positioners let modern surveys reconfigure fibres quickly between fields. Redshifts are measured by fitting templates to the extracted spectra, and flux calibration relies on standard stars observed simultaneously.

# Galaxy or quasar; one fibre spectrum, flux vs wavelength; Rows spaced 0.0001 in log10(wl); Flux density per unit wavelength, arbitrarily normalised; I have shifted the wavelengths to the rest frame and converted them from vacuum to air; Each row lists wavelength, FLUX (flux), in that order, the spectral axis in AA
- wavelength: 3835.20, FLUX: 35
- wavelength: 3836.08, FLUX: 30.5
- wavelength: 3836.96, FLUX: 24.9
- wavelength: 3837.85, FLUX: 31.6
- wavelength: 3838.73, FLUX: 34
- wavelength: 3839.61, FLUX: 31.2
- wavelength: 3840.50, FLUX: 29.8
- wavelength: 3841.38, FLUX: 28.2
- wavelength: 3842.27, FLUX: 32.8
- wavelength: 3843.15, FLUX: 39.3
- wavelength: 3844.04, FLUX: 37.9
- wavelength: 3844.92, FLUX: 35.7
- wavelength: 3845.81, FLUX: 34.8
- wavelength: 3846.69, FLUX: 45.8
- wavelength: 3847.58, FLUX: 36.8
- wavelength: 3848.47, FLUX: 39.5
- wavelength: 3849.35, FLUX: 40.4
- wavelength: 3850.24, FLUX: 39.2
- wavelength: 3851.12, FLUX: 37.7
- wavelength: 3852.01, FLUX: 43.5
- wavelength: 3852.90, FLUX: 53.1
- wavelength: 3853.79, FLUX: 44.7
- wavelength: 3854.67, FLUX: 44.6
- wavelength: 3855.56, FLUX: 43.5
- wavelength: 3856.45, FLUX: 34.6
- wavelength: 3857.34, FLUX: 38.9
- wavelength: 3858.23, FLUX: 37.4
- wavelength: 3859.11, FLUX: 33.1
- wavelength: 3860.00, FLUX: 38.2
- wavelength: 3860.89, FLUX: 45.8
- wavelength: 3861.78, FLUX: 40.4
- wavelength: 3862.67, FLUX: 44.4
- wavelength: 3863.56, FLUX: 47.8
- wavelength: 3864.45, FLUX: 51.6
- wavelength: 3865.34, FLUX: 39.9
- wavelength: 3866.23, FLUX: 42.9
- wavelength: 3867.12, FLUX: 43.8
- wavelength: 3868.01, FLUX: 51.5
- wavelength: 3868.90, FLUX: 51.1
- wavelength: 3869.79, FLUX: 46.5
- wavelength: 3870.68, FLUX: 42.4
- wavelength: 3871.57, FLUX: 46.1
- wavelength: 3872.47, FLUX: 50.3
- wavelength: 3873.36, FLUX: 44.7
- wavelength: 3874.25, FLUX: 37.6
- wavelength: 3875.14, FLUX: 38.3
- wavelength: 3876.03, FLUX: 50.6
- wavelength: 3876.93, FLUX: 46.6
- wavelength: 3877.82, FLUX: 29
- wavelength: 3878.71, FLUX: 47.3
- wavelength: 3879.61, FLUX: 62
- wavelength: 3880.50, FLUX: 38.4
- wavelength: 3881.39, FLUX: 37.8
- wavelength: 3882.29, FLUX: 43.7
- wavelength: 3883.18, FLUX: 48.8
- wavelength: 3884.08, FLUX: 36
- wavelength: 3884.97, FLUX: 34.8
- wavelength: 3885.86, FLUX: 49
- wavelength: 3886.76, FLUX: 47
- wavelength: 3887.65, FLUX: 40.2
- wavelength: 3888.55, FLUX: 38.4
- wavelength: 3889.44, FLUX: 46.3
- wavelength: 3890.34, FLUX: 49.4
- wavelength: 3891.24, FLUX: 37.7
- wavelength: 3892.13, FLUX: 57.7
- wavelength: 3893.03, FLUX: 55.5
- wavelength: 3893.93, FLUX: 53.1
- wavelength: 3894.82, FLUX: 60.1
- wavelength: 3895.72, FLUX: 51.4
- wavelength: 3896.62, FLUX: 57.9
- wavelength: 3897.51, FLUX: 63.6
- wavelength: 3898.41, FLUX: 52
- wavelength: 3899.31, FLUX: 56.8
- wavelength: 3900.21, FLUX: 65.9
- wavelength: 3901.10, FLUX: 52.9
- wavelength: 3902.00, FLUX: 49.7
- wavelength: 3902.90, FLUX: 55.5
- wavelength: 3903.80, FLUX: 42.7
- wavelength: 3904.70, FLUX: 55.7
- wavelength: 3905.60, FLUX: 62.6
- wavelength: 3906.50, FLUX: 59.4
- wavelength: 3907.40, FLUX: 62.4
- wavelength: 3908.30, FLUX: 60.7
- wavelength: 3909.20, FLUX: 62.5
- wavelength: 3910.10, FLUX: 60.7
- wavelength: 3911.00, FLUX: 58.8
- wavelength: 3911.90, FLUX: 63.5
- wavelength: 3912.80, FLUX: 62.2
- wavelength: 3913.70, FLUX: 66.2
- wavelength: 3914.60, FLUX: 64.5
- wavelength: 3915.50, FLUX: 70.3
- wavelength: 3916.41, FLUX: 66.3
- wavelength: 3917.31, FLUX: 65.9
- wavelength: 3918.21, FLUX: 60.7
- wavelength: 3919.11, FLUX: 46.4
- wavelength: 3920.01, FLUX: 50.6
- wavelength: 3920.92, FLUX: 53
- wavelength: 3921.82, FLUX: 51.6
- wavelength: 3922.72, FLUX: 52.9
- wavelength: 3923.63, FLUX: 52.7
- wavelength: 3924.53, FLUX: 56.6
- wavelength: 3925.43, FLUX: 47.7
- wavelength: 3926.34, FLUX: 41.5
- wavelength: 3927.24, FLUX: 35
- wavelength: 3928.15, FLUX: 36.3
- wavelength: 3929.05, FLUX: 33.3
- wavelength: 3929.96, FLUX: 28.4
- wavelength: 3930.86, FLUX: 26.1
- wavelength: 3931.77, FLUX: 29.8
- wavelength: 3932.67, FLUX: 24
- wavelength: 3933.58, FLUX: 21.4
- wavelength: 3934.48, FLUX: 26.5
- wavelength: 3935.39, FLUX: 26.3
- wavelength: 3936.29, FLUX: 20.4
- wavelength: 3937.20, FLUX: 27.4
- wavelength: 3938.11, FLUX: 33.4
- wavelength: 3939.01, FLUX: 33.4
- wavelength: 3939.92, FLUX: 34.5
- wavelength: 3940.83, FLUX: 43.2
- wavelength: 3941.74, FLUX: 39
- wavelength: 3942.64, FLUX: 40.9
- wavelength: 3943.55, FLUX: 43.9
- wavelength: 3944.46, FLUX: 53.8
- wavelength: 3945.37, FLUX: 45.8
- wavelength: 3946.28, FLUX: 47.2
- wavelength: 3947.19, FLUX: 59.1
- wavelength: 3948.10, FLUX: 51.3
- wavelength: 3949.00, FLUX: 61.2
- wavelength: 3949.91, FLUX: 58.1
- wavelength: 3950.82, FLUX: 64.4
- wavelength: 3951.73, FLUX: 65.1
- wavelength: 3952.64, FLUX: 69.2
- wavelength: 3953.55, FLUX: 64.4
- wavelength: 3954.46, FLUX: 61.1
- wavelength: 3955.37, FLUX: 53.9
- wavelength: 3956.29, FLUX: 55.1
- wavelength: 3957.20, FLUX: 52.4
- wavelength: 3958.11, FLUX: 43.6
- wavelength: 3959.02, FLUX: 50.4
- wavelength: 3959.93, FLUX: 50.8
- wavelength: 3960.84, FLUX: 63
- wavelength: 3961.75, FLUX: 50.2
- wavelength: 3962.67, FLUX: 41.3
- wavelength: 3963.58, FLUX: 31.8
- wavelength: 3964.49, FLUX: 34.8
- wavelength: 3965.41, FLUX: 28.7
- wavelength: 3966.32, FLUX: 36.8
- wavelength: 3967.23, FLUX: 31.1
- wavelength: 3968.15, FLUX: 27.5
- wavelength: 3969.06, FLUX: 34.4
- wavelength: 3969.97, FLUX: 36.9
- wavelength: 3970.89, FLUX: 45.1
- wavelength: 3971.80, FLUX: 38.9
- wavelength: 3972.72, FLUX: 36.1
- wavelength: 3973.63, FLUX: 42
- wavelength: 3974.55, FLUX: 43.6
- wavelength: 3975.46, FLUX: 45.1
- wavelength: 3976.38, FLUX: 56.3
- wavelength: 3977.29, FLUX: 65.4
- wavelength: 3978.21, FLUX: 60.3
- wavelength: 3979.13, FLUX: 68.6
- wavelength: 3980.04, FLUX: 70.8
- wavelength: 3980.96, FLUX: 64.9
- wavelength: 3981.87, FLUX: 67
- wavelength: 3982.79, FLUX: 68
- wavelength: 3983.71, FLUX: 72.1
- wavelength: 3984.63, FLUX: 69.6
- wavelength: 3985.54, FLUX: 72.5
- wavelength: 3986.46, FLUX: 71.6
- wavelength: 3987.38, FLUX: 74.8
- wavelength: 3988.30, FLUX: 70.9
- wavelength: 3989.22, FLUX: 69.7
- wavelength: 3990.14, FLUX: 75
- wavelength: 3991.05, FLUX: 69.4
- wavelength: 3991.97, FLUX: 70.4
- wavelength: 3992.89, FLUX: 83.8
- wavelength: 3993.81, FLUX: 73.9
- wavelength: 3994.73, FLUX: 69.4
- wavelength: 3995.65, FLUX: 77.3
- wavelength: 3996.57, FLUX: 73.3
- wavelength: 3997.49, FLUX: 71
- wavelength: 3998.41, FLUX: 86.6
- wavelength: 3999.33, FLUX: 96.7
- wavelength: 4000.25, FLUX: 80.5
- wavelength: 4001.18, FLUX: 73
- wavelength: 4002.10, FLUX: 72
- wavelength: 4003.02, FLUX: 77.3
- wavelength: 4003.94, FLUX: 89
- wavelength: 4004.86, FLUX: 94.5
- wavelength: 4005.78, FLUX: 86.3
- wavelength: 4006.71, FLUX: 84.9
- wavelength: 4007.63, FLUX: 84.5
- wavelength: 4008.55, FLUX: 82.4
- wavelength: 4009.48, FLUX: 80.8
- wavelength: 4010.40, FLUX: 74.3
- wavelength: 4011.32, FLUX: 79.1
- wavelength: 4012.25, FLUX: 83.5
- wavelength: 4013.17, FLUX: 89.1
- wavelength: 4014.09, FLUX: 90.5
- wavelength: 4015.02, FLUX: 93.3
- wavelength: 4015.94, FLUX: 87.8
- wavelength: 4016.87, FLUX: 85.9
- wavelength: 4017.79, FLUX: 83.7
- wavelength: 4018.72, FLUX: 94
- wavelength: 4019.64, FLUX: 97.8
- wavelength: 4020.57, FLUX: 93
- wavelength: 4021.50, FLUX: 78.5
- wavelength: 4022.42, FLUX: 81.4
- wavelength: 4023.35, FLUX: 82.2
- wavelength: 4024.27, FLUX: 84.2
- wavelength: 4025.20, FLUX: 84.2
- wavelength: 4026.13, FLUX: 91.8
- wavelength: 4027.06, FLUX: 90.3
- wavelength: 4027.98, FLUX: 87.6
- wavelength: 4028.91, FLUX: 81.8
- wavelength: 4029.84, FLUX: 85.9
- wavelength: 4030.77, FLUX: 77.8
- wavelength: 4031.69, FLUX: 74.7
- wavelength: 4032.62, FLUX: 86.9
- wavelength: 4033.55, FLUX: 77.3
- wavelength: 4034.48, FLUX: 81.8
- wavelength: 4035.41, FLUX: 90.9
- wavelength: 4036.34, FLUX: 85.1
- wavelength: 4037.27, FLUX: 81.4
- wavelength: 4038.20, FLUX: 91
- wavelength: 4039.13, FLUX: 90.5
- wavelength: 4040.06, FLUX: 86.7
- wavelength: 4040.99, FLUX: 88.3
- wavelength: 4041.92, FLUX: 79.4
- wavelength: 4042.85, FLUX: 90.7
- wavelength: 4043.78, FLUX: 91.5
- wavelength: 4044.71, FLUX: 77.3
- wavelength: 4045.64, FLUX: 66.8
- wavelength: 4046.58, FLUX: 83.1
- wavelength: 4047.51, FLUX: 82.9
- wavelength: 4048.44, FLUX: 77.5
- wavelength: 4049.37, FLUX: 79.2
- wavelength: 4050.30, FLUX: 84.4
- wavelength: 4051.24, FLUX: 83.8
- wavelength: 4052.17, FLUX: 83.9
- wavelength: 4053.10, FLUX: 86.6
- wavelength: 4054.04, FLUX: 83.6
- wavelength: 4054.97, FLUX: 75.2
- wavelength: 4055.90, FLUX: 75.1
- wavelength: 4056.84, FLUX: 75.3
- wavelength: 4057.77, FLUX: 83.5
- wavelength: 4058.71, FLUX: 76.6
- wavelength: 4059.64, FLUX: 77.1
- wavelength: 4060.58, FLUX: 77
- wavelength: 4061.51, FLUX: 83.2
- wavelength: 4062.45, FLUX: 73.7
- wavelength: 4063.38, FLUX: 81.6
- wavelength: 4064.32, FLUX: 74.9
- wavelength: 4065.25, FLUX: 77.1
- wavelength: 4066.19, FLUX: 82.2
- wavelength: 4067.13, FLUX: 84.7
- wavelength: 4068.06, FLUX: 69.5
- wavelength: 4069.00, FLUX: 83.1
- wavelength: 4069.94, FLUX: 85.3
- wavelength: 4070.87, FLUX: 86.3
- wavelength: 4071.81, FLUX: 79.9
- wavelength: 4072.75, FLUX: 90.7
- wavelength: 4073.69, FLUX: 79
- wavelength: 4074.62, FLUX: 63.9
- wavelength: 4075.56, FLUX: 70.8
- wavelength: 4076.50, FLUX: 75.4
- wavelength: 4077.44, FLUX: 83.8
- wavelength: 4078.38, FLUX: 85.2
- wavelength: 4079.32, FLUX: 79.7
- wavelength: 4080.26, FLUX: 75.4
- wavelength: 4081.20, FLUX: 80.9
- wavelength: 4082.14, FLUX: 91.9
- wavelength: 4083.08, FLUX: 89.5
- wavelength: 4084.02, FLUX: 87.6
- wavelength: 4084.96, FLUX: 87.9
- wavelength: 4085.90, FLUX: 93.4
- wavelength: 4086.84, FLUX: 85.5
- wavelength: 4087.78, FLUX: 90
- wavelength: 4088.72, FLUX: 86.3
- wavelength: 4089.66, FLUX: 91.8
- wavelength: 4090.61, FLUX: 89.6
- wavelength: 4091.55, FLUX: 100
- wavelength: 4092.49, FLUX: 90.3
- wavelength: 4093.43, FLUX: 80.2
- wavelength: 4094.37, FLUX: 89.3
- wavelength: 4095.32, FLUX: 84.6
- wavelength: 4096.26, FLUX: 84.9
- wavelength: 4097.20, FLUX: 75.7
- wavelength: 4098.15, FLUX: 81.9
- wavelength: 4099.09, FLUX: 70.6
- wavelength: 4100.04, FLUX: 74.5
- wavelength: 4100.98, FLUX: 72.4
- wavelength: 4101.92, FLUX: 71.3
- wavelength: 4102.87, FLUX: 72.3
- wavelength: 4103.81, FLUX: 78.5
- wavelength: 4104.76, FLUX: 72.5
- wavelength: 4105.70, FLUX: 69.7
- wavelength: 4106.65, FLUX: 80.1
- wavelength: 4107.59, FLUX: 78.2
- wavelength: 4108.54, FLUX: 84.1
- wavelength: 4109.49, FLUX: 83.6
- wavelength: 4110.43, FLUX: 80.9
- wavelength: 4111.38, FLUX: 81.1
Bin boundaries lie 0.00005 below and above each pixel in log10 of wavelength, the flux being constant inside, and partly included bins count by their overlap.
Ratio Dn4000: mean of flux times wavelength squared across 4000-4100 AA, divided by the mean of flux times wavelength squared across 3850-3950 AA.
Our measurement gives 1.9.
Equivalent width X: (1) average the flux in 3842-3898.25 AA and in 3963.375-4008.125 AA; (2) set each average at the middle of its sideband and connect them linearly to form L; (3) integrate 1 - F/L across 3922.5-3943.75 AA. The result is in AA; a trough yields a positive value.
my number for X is 7.6 AA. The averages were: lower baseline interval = 44.2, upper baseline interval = 64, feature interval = 35.3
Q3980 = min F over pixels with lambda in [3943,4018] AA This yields 27.5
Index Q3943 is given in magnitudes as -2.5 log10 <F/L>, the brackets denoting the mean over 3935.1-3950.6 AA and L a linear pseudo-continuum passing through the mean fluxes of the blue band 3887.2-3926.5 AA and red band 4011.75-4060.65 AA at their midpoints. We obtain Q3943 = 0.43 mag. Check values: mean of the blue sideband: 55.6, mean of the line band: 42.8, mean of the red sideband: 84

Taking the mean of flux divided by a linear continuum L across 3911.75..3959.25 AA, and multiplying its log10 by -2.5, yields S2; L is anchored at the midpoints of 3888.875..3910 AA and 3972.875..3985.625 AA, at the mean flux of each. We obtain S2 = 0.21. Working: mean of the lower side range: 55.3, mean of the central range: 47.7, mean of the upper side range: 61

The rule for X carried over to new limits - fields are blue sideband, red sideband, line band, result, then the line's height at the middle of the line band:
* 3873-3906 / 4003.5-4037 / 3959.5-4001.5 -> 8.6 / 74.2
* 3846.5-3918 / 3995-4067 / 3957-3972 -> 5.9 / 67.8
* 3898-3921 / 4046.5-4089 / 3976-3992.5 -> 0.2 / 69.5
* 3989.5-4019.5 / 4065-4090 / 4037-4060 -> 0.1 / 82.4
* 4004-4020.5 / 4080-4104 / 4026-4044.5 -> 0.1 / 86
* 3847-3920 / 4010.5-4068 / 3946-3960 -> 1.6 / 64.3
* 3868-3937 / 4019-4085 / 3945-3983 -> 6.9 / 62.3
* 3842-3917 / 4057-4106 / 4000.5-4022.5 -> -4.8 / 69.7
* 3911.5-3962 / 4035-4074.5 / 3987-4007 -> -3.9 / 65.2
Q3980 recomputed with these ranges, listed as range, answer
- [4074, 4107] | 63.9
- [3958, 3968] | 28.7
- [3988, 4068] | 66.8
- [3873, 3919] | 29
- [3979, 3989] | 64.9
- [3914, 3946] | 20.4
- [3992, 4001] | 69.4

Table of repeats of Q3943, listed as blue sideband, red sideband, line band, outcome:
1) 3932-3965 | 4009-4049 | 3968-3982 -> 0.170 mag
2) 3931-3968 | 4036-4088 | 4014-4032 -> -0.250 mag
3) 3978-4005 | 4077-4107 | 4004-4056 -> -0.094 mag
